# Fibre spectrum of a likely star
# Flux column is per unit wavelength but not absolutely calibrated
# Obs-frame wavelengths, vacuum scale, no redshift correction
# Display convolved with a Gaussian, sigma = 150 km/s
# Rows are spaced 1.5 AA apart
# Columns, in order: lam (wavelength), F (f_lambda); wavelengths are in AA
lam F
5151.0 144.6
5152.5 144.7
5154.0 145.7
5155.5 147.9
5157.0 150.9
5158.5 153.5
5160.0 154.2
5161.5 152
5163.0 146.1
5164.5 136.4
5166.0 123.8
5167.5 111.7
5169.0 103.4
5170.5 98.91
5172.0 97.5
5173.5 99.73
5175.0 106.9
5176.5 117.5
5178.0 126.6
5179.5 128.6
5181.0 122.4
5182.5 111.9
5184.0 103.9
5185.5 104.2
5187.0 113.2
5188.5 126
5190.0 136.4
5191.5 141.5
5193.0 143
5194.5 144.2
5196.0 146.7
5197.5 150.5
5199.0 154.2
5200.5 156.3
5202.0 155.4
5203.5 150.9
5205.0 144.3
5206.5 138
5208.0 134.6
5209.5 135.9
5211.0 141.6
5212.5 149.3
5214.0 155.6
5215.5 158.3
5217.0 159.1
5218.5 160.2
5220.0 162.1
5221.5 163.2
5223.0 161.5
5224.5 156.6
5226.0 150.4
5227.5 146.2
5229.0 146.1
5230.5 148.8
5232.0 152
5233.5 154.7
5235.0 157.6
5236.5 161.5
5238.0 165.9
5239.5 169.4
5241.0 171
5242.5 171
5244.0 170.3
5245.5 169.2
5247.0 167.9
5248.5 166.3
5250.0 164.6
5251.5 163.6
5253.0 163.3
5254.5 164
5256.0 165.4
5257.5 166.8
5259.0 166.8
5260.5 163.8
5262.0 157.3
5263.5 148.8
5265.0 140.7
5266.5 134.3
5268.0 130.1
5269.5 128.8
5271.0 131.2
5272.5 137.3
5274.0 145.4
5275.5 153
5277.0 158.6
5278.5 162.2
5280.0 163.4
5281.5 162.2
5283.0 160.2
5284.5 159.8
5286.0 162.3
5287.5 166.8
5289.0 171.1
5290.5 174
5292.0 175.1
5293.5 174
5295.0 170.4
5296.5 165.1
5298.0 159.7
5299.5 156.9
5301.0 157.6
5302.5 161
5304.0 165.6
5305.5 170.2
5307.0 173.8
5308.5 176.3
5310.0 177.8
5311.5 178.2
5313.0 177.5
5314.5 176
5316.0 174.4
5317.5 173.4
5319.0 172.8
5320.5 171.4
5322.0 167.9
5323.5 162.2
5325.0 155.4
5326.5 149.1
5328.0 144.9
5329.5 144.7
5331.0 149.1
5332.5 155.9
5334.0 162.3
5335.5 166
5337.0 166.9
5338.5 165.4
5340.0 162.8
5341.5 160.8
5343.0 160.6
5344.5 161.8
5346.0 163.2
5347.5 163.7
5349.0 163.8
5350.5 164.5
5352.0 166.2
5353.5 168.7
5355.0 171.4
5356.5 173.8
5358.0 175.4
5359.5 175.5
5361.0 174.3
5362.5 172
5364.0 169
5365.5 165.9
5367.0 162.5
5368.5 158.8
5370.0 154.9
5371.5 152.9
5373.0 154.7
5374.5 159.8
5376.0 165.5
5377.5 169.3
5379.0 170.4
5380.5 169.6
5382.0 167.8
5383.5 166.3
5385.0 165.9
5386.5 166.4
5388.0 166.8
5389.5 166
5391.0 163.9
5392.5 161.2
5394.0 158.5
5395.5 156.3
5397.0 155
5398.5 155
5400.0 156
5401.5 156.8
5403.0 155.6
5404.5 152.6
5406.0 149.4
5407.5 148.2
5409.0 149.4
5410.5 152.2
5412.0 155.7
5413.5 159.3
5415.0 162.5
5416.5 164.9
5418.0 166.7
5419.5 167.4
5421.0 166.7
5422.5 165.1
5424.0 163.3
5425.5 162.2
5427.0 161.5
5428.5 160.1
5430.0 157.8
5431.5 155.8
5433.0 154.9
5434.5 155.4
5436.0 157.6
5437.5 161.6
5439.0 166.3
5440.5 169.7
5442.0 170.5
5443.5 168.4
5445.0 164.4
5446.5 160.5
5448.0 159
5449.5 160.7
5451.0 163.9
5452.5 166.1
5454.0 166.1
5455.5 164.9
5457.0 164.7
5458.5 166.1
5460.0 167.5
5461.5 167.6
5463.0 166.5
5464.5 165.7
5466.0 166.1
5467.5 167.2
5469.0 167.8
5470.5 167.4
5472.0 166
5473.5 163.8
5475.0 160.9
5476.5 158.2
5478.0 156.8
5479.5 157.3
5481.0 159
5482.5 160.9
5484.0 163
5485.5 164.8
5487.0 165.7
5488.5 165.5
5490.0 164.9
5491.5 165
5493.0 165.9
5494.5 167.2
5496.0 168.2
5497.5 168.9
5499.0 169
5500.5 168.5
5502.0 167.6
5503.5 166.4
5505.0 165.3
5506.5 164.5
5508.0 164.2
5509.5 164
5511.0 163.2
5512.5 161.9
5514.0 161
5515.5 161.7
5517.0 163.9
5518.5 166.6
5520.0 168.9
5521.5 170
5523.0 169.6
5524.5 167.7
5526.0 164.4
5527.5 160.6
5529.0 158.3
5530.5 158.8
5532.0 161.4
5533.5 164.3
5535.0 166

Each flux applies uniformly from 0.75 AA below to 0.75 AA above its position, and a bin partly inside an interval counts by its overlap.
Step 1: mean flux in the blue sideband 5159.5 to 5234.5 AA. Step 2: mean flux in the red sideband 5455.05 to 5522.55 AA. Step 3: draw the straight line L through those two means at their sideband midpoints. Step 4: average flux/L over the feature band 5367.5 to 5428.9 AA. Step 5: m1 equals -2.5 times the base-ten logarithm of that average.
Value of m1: -0.028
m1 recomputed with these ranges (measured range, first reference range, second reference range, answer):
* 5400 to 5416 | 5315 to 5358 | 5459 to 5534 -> 0.064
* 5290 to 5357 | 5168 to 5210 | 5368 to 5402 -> -0.099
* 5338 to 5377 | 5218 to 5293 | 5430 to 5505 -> -0.026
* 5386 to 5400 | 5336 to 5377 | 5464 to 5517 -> 0.028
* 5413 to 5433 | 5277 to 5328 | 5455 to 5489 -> 0.017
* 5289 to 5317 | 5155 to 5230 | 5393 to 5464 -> -0.149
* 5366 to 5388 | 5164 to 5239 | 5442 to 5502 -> -0.053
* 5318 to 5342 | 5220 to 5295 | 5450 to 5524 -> 0.004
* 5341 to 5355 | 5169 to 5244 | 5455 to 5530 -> -0.075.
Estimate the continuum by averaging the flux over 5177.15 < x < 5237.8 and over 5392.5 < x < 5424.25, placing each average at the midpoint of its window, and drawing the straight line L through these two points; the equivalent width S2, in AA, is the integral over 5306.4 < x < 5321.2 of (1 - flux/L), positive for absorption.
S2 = -2.3 AA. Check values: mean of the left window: 144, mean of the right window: 158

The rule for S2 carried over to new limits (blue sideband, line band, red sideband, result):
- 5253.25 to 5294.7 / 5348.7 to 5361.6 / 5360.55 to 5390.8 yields -0.6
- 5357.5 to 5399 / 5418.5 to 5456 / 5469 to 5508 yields 0.4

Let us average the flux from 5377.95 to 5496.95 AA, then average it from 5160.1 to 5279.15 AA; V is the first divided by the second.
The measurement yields 1.12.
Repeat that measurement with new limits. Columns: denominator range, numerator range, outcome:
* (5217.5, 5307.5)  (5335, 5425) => 1.02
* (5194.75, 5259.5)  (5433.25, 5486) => 1.04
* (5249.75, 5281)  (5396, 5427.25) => 1.04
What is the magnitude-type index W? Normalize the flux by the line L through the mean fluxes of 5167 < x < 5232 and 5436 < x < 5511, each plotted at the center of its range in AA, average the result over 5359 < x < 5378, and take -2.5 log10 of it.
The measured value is -0.07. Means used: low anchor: 137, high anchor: 165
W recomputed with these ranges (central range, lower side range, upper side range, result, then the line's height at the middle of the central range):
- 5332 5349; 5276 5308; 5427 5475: 0.01 mag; 165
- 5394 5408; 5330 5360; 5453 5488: 0.07 mag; 164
